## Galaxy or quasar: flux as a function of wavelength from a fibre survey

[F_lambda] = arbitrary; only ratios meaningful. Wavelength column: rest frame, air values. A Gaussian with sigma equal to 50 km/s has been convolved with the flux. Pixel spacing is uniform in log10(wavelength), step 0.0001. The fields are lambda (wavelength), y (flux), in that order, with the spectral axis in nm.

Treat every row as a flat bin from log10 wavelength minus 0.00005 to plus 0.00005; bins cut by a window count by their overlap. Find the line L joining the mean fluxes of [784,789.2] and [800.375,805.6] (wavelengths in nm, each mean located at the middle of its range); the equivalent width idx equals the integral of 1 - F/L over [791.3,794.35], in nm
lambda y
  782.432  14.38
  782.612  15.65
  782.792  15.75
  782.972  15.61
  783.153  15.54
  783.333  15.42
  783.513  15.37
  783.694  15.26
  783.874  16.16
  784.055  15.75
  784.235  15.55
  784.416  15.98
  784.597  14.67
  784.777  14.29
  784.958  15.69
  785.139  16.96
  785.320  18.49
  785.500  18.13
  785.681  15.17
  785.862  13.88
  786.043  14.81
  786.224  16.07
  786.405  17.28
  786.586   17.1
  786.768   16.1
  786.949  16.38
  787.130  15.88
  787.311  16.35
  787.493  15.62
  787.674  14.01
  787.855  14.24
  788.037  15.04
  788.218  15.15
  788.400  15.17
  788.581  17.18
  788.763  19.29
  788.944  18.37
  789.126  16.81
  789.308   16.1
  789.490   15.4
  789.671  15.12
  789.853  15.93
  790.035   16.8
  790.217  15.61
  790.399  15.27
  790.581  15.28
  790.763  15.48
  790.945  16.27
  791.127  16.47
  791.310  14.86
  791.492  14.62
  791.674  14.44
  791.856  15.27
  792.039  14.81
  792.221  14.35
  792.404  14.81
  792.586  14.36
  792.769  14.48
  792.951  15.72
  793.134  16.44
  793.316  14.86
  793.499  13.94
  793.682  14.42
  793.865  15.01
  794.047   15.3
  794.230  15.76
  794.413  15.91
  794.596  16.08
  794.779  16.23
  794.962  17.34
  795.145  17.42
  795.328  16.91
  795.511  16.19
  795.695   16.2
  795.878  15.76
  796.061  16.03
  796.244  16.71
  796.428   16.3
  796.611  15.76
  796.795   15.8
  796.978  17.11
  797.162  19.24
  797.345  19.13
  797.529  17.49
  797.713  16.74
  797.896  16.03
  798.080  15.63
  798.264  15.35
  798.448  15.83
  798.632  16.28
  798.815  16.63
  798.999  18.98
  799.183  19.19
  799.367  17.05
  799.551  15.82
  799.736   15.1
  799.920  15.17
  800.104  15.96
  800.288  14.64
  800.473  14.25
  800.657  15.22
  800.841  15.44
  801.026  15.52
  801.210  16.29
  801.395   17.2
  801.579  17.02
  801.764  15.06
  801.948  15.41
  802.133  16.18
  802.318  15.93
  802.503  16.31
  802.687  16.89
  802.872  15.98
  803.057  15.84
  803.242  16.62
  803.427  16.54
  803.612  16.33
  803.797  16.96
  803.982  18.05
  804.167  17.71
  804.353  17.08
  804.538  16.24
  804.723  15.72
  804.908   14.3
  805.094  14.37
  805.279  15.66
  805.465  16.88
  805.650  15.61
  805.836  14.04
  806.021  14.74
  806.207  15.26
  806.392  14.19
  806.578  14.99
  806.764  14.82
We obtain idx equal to 0.22 nm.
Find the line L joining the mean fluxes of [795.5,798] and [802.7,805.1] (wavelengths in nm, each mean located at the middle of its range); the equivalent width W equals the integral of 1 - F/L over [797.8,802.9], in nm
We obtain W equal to 0.15 nm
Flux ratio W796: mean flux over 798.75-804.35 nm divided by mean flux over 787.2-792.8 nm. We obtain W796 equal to 1.0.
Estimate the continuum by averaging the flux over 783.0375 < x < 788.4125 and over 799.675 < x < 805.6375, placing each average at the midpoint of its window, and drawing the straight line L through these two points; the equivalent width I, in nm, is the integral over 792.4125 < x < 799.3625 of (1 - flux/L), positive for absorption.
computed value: -0.171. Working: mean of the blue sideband 15.7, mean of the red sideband 16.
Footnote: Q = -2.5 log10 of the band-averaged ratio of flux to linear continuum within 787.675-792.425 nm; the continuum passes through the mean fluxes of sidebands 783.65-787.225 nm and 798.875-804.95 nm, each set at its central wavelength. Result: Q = 0.03 mag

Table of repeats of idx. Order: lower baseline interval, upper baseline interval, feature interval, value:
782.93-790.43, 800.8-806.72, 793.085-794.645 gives 0.07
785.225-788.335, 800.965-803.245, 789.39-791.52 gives 0.04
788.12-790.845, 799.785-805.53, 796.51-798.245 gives -0.09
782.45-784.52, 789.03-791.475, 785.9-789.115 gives -0.08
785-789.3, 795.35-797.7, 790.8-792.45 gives 0.14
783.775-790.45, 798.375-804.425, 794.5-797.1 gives -0.04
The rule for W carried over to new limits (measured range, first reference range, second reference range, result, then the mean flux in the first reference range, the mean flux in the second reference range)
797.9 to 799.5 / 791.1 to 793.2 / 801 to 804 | -0.10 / 15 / 16.3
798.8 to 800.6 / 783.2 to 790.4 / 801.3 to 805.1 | 0.00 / 16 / 16.3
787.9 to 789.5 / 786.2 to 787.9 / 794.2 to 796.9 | -0.05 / 15.9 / 16.3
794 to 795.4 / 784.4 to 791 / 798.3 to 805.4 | -0.03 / 16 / 16.2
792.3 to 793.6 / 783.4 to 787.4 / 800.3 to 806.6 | 0.08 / 16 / 15.9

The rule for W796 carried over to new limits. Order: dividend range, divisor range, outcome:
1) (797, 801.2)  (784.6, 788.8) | 1.03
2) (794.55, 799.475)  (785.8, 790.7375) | 1.05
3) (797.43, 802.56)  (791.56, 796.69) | 1.03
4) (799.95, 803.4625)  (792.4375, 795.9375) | 1.01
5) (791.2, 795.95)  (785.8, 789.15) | 0.96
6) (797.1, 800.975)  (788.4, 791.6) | 1.02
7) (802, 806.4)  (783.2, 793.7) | 1.02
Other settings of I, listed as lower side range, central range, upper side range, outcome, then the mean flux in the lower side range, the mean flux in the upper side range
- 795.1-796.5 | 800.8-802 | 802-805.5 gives 0.02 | 16.4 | 16.3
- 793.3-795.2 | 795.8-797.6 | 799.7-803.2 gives -0.14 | 15.7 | 15.8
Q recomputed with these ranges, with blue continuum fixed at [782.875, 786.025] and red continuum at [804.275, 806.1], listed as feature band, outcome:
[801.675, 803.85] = -0.05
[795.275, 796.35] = -0.05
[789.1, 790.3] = -0.02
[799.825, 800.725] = 0.03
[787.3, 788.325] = 0.05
